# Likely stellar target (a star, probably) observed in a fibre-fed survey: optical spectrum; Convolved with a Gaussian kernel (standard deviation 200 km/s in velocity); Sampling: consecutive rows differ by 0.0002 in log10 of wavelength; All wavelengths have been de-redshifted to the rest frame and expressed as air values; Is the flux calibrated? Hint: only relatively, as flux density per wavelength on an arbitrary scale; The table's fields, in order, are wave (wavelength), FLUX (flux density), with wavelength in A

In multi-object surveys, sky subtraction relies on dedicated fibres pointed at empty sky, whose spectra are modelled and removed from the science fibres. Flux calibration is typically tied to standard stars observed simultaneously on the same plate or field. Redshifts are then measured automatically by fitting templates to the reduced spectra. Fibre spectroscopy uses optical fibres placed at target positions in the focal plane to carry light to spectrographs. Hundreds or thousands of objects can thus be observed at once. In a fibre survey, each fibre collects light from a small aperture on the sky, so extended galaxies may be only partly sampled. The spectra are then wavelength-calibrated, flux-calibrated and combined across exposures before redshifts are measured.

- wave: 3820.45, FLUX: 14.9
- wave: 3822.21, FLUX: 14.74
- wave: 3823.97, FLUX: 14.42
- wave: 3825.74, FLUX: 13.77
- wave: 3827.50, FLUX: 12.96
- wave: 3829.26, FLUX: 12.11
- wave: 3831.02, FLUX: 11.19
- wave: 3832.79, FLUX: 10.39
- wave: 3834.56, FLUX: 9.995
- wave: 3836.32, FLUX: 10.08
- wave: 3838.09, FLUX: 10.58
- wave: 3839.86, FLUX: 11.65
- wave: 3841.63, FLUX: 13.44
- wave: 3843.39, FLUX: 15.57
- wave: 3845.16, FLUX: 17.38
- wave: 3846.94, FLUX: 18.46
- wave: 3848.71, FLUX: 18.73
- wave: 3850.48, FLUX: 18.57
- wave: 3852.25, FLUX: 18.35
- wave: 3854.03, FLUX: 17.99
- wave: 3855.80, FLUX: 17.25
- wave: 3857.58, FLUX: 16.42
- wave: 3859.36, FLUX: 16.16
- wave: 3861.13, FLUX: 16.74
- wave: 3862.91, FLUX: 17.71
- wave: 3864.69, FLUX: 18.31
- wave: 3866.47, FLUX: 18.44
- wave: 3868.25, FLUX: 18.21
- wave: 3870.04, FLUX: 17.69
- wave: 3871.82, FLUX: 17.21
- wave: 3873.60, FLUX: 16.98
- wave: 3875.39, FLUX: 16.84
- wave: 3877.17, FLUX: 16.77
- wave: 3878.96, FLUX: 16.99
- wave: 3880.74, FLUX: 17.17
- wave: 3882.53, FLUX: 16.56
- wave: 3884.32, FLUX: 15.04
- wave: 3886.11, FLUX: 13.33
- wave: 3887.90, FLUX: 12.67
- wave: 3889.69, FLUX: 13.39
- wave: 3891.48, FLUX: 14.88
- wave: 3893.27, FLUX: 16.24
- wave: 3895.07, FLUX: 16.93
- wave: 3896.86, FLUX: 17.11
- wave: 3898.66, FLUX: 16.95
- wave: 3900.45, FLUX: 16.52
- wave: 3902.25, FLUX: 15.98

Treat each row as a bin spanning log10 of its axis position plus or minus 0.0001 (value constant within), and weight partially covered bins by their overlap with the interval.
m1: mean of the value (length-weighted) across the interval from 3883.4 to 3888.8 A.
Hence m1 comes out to 13.7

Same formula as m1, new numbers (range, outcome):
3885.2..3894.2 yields 14.1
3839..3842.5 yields 12.5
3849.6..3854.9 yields 18.3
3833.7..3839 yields 10.2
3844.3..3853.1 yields 18.3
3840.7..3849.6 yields 16.7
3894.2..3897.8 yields 17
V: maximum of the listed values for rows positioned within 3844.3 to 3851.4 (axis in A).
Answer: 18.73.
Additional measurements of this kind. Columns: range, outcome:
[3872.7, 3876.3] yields 16.98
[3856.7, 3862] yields 16.74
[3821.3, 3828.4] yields 14.74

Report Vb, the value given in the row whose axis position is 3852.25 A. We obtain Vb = 18.35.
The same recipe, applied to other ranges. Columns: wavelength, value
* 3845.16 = 17.38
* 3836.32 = 10.08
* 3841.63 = 13.44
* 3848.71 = 18.73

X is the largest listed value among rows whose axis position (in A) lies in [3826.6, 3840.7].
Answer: 12.96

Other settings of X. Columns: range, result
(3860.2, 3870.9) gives 18.44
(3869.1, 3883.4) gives 17.69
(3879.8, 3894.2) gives 17.17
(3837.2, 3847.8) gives 18.46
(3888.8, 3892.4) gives 14.88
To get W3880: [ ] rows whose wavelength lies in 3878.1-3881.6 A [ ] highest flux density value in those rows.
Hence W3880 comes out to 17.17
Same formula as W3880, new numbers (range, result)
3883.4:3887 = 15.04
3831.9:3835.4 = 10.39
